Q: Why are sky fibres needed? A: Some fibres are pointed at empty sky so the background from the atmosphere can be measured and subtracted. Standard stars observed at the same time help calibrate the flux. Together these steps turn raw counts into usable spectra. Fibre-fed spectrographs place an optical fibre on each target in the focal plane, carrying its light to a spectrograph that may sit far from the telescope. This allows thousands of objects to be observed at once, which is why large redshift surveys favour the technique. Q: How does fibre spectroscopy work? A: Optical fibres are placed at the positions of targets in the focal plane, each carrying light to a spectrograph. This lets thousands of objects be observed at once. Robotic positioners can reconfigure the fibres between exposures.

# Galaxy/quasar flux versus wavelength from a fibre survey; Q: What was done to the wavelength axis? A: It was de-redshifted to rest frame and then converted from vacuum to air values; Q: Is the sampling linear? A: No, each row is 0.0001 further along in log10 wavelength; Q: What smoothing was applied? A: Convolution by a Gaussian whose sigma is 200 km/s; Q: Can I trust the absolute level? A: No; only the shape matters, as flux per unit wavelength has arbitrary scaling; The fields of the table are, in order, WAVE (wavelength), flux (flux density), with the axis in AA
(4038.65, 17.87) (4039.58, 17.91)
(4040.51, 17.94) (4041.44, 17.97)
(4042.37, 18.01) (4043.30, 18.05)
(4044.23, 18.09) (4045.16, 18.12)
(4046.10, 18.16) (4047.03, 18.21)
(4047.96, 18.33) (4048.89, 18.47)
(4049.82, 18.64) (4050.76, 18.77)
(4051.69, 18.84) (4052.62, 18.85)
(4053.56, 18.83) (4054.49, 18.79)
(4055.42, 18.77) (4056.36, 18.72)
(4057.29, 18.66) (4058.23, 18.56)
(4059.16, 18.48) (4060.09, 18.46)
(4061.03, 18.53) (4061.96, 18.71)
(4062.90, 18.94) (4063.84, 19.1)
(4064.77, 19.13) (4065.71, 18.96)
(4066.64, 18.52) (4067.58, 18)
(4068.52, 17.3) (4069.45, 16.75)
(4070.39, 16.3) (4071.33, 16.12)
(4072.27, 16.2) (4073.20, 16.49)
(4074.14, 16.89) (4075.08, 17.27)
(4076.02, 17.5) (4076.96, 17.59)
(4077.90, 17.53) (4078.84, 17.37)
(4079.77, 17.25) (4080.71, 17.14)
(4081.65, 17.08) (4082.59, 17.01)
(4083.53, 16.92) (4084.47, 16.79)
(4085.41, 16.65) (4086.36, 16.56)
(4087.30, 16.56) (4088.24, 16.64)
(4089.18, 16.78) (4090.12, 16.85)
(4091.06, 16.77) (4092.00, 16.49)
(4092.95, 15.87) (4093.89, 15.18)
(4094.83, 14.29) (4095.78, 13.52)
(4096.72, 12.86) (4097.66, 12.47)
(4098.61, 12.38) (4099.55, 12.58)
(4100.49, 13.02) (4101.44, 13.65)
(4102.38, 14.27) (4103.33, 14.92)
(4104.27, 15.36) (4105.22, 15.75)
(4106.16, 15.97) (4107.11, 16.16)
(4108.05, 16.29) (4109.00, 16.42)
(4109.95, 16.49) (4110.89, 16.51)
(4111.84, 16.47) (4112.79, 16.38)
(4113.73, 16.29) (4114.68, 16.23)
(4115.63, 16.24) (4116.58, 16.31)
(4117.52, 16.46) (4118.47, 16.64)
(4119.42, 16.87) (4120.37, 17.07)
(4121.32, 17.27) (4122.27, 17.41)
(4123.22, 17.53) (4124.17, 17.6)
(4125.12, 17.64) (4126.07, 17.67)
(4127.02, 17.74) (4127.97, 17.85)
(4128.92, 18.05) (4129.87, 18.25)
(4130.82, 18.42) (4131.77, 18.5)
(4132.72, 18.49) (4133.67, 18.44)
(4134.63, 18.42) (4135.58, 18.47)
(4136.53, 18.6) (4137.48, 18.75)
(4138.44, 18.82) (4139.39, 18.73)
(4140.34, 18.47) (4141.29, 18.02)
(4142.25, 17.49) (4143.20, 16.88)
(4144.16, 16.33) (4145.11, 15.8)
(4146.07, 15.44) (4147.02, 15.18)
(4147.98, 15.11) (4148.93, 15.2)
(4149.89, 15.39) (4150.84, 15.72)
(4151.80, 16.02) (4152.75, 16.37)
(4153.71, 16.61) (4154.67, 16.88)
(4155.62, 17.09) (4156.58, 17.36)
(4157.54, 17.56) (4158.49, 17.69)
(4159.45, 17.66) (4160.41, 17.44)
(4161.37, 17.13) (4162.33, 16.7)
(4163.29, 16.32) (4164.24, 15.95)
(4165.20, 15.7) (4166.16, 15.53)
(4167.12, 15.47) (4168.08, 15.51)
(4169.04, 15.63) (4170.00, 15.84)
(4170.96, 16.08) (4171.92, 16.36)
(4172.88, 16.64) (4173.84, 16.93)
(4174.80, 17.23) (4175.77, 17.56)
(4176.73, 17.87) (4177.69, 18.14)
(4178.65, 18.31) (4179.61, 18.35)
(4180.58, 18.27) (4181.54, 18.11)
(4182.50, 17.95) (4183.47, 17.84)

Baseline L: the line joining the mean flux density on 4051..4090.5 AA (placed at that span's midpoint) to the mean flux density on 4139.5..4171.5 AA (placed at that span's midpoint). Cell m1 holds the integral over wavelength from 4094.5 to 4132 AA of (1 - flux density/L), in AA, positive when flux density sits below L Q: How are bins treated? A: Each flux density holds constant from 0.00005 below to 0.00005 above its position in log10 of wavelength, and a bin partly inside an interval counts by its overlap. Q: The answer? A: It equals 2.21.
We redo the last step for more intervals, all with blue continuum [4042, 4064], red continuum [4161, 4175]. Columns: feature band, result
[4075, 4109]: 3.8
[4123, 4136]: -0.9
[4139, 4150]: 0.1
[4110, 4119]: 0.5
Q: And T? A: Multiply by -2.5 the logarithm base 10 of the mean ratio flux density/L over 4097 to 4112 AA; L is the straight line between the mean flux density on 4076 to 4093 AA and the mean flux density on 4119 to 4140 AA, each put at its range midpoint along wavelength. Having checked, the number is 0.17 mag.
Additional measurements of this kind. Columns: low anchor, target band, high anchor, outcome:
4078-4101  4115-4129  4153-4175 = -0.07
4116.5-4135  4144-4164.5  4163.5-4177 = 0.02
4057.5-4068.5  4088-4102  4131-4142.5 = 0.26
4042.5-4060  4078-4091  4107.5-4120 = 0.03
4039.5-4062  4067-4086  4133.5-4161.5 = 0.07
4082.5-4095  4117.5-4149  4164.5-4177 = -0.07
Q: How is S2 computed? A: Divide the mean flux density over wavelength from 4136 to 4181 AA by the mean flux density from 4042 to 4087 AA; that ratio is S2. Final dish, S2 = 0.94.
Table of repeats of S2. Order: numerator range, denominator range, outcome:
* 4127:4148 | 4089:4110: 1.19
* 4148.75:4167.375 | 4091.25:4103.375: 1.18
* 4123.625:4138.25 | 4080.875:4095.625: 1.11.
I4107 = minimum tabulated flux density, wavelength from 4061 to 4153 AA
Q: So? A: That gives 12.38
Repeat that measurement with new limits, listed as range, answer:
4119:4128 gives 16.87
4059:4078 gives 16.12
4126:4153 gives 15.11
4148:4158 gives 15.2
